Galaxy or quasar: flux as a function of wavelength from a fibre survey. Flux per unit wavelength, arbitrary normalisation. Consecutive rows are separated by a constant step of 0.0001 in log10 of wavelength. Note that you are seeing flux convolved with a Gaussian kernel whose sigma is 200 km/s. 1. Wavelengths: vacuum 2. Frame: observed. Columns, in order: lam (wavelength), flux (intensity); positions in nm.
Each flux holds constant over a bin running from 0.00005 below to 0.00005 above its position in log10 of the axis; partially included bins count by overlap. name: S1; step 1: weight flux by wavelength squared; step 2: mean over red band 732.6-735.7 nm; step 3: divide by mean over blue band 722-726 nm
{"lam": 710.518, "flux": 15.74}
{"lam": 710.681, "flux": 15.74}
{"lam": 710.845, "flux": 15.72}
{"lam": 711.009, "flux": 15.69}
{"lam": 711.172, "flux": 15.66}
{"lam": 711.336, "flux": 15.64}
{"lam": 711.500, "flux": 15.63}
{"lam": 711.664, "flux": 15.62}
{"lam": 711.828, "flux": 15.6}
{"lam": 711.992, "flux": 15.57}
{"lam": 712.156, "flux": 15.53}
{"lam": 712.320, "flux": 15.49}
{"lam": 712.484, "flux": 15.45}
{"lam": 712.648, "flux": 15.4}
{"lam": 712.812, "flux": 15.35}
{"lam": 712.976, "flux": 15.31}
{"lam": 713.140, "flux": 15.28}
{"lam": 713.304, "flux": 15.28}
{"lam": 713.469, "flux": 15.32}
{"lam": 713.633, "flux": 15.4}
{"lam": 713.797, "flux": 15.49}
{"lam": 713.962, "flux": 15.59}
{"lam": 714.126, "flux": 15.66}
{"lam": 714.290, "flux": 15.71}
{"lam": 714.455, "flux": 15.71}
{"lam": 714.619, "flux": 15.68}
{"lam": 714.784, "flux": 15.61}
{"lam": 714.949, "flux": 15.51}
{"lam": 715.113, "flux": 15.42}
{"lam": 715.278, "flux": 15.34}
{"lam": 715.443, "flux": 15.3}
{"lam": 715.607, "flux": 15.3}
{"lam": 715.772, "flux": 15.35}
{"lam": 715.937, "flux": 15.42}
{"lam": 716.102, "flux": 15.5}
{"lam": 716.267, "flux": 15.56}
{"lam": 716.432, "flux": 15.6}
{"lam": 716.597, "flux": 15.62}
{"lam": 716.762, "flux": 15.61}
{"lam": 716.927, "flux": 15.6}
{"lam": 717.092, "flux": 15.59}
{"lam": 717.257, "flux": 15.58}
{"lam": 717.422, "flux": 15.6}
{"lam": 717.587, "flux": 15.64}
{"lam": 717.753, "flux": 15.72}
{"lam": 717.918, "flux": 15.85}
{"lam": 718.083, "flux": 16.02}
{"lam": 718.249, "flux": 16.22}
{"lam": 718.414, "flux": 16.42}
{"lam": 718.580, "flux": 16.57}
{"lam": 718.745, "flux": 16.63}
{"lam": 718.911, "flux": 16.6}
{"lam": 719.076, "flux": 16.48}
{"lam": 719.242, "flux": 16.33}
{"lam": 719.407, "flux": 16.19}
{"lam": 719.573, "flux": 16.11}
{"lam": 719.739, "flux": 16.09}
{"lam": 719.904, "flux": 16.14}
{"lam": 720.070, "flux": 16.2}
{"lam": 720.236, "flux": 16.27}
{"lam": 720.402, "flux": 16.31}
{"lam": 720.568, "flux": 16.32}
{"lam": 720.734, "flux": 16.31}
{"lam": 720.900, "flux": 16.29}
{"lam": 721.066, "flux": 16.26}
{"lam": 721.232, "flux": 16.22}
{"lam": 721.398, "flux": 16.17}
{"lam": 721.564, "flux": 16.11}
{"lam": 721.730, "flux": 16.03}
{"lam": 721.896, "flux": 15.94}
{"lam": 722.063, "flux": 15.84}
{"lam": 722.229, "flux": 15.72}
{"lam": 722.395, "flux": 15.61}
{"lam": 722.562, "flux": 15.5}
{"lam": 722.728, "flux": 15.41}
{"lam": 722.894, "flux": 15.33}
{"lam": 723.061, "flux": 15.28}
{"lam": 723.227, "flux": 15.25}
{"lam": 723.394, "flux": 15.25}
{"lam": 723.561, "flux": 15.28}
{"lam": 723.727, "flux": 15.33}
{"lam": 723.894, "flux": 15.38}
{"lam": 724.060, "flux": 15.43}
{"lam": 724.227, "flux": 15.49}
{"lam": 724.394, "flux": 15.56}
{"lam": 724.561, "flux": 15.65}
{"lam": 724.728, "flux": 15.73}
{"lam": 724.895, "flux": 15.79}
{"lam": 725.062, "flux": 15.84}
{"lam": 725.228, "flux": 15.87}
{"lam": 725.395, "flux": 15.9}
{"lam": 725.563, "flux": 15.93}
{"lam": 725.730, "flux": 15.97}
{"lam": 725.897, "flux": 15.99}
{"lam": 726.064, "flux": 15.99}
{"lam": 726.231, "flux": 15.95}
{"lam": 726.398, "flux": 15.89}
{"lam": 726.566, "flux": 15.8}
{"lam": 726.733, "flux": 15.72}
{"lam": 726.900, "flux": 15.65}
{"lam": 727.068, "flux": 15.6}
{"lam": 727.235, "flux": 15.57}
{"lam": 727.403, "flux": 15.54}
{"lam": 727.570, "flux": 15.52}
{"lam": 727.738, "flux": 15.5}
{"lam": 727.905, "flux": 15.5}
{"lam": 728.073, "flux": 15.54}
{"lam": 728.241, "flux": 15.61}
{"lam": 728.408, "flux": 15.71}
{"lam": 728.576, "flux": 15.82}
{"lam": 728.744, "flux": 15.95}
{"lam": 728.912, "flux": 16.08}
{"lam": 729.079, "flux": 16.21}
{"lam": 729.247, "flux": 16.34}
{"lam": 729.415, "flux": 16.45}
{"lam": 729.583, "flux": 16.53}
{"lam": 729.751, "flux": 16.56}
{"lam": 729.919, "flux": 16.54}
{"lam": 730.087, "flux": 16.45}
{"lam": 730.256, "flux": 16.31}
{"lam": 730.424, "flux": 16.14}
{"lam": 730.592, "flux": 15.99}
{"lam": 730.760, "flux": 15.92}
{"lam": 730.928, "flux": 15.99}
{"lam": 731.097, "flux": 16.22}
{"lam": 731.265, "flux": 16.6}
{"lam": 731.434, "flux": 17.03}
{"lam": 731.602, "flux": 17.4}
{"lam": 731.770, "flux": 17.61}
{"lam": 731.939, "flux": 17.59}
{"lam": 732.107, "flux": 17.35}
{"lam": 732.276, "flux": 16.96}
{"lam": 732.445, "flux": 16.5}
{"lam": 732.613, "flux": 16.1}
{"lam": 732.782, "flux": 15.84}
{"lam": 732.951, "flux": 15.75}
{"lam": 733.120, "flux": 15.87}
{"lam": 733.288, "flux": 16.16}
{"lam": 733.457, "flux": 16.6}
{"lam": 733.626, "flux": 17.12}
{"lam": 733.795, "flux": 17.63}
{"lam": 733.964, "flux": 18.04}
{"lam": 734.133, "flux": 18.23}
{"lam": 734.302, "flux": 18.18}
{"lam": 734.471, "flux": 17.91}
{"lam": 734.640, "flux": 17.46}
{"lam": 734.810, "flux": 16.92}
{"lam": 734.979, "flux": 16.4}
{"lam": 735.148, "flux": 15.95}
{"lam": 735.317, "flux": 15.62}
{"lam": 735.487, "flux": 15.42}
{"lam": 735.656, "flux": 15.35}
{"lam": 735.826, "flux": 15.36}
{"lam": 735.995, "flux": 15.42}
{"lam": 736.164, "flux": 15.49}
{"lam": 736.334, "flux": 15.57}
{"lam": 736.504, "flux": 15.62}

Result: 1.1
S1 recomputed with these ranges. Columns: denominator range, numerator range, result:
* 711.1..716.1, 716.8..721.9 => 1.06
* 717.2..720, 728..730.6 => 1.03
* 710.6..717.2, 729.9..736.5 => 1.12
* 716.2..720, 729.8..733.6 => 1.07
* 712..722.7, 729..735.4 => 1.10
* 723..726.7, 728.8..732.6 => 1.07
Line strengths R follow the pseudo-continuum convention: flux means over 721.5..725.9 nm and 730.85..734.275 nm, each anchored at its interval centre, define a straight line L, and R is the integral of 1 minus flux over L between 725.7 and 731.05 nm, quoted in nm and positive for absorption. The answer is 0.11 nm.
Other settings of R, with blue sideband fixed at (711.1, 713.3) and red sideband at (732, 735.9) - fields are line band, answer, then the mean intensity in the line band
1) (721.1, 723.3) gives 0.039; 15.7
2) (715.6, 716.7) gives 0.015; 15.5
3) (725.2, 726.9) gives 0.035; 15.9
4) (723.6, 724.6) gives 0.041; 15.5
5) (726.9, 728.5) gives 0.073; 15.6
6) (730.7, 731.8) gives -0.010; 16.7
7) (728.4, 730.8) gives 0.029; 16.2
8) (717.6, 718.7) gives -0.022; 16.1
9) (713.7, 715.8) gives 0.015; 15.5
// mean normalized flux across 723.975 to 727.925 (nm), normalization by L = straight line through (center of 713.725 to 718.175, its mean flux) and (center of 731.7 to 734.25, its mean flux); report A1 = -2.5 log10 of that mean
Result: 0.042 mag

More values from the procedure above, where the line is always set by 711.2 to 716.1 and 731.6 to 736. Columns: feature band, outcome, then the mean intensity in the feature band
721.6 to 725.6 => 0.033 mag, 15.6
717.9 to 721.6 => -0.029 mag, 16.3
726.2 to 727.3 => 0.037 mag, 15.7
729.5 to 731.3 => 0.014 mag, 16.3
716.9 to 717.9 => 0.005 mag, 15.6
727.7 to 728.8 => 0.048 mag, 15.7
